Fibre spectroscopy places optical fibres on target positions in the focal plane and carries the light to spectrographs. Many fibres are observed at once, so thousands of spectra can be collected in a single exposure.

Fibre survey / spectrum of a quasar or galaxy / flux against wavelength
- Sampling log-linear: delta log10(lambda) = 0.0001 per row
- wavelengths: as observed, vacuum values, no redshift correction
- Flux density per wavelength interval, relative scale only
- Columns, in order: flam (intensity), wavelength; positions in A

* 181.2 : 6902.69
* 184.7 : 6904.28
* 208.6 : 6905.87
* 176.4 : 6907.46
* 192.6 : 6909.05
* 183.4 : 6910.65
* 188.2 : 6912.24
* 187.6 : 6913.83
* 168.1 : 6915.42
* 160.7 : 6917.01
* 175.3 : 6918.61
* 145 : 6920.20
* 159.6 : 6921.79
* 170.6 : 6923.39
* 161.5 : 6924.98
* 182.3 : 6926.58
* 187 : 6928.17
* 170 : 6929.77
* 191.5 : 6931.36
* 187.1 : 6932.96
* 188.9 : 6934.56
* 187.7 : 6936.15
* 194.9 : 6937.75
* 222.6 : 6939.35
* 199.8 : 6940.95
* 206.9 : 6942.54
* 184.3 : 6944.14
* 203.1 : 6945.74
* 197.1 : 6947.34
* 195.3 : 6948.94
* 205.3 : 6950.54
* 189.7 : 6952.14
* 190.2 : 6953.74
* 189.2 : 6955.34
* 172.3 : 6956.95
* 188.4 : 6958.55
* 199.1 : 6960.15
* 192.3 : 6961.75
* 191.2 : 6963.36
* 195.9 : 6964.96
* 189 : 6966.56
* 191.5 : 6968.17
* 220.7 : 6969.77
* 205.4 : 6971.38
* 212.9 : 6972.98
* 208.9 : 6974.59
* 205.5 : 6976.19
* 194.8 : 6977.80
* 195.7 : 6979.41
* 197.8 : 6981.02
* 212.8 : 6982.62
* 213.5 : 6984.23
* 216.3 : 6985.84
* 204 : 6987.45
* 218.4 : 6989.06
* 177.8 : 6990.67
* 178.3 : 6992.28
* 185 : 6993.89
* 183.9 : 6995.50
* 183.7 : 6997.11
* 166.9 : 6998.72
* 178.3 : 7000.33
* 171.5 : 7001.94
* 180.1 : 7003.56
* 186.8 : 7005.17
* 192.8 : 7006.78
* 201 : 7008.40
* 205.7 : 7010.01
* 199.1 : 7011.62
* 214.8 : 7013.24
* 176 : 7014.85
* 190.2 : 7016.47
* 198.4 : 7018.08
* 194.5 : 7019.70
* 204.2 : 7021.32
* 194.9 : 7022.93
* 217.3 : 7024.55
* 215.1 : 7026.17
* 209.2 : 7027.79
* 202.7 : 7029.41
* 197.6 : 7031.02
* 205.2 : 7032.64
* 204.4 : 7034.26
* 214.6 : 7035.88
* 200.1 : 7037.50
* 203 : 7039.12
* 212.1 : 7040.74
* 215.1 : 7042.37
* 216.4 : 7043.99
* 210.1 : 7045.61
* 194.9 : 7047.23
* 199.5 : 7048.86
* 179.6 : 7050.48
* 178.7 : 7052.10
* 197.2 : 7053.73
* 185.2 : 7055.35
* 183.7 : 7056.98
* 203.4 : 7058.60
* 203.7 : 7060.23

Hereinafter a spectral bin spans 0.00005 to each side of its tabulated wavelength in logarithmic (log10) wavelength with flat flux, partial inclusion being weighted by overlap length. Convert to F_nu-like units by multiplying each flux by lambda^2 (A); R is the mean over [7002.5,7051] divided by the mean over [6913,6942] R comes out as 1.1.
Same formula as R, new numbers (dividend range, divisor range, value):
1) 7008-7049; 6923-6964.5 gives 1.10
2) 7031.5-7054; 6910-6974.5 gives 1.10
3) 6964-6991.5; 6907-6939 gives 1.16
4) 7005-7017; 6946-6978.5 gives 1.01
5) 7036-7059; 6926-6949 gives 1.06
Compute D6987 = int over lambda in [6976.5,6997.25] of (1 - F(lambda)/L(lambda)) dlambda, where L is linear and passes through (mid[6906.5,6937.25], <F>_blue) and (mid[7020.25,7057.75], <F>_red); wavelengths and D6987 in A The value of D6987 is -0.7 A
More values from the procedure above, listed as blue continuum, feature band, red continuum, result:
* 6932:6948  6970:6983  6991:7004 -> -1.36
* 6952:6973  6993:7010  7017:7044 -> 1.43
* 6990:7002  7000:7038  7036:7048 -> -0.99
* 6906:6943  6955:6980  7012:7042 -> -0.80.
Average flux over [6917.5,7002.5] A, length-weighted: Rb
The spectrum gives 191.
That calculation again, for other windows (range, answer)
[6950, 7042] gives 197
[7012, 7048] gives 204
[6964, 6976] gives 204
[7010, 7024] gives 197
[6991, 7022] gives 189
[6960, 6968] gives 193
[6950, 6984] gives 198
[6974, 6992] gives 203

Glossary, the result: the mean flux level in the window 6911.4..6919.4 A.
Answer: 176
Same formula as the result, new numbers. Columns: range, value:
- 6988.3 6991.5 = 198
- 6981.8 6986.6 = 214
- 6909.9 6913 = 186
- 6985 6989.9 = 212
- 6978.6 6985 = 205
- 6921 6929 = 172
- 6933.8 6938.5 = 191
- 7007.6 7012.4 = 202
